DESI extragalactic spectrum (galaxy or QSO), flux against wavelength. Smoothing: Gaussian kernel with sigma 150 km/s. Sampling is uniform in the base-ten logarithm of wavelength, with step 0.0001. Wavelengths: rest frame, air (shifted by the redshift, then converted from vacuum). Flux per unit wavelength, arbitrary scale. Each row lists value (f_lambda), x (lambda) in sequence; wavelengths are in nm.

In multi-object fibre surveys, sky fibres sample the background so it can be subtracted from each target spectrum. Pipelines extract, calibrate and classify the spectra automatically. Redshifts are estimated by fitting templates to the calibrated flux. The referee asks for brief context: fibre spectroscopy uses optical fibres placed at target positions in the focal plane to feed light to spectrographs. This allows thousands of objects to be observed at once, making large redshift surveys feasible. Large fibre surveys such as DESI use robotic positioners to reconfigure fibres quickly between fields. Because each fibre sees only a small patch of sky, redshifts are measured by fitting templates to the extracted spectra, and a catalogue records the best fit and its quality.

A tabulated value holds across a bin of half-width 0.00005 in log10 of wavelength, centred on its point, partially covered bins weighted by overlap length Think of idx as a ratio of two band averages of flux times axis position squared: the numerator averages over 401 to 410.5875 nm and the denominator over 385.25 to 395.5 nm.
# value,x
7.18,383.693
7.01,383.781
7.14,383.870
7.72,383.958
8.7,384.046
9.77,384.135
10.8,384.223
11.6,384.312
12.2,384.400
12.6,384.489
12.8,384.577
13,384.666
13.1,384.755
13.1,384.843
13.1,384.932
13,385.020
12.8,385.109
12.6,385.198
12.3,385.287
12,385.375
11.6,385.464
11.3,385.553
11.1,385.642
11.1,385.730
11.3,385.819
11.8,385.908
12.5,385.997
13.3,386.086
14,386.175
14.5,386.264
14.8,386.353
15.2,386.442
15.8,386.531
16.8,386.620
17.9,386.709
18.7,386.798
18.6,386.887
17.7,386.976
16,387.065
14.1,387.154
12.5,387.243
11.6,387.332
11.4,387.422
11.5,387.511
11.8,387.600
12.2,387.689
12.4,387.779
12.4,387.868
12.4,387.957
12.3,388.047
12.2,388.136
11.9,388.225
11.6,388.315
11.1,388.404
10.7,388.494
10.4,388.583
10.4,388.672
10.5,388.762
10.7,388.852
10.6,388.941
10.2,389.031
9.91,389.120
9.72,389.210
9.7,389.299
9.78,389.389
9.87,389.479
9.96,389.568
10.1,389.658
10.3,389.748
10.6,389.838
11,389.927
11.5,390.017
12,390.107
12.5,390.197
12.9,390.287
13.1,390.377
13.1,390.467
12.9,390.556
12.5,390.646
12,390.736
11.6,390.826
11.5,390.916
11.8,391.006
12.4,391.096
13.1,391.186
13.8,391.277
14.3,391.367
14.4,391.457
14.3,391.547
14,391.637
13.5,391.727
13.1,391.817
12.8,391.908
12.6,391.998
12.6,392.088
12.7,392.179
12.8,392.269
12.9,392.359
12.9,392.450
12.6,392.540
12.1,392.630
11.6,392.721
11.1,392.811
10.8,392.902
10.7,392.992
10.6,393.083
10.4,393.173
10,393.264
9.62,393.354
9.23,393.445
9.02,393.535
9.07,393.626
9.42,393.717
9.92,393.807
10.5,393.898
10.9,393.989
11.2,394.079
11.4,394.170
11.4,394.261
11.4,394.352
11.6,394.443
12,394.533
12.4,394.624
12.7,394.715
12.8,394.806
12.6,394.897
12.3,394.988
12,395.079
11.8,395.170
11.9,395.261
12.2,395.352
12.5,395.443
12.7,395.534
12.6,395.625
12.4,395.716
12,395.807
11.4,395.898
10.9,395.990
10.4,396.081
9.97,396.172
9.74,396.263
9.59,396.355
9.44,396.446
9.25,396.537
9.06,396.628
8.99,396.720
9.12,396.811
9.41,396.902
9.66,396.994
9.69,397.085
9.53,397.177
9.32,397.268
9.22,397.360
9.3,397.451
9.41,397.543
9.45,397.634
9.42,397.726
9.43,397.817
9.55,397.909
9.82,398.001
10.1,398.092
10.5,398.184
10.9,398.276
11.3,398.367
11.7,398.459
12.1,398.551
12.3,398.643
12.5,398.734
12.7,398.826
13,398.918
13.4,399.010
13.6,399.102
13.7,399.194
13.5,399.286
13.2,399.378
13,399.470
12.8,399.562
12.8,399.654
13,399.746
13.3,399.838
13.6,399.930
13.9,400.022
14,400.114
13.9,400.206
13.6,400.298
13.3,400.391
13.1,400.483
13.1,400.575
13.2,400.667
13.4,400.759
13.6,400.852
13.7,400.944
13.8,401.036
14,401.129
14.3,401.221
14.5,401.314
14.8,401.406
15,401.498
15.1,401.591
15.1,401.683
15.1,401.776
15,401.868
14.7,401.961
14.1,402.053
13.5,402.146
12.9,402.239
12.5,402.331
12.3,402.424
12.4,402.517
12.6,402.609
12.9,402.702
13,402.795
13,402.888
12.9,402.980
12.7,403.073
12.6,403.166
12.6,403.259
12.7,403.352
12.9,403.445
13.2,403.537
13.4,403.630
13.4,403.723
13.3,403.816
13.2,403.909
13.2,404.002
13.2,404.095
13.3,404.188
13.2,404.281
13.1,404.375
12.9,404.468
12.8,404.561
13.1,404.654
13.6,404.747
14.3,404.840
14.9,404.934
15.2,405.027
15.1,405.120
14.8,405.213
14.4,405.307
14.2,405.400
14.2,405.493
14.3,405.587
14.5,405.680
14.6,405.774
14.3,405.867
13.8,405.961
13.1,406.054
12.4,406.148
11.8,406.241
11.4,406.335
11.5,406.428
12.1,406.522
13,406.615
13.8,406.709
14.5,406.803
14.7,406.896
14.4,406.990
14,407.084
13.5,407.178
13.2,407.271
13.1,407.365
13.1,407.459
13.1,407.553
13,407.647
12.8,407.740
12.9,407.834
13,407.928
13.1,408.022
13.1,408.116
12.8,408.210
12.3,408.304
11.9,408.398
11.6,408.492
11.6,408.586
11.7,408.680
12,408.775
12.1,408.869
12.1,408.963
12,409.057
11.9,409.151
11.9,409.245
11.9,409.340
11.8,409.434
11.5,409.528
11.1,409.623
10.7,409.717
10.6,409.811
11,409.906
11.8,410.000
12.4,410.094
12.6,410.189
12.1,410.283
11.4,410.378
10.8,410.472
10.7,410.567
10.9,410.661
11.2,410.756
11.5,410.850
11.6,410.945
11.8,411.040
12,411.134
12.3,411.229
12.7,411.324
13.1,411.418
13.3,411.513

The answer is 1.16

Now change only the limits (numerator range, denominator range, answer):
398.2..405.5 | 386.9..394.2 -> 1.21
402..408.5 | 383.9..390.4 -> 1.19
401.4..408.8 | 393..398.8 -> 1.31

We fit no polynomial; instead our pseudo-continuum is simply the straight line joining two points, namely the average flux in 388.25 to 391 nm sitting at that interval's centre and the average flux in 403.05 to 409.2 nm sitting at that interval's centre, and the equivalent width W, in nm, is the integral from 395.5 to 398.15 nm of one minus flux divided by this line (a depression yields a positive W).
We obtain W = 0.438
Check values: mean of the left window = 11.1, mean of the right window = 13.2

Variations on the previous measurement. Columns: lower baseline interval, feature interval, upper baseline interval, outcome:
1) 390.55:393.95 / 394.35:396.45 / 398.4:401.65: 0.13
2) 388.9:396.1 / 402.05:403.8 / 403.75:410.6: -0.05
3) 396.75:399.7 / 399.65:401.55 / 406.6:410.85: -0.39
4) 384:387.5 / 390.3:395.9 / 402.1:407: 0.55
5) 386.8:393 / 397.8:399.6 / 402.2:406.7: 0.12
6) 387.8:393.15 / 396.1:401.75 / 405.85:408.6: 0.22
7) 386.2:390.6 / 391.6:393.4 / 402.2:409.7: 0.09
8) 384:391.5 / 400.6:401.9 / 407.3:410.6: -0.23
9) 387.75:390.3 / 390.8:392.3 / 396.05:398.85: -0.33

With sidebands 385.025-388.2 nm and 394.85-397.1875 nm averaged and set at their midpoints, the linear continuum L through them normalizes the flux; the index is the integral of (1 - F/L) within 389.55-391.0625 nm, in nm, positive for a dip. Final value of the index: 0.078 nm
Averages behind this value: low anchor 13.4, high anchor 10.8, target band 11.8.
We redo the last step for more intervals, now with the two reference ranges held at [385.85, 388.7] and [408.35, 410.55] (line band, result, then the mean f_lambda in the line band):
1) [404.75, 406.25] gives -0.27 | 14.2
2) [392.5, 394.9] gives 0.36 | 11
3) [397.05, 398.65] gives 0.31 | 10.1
